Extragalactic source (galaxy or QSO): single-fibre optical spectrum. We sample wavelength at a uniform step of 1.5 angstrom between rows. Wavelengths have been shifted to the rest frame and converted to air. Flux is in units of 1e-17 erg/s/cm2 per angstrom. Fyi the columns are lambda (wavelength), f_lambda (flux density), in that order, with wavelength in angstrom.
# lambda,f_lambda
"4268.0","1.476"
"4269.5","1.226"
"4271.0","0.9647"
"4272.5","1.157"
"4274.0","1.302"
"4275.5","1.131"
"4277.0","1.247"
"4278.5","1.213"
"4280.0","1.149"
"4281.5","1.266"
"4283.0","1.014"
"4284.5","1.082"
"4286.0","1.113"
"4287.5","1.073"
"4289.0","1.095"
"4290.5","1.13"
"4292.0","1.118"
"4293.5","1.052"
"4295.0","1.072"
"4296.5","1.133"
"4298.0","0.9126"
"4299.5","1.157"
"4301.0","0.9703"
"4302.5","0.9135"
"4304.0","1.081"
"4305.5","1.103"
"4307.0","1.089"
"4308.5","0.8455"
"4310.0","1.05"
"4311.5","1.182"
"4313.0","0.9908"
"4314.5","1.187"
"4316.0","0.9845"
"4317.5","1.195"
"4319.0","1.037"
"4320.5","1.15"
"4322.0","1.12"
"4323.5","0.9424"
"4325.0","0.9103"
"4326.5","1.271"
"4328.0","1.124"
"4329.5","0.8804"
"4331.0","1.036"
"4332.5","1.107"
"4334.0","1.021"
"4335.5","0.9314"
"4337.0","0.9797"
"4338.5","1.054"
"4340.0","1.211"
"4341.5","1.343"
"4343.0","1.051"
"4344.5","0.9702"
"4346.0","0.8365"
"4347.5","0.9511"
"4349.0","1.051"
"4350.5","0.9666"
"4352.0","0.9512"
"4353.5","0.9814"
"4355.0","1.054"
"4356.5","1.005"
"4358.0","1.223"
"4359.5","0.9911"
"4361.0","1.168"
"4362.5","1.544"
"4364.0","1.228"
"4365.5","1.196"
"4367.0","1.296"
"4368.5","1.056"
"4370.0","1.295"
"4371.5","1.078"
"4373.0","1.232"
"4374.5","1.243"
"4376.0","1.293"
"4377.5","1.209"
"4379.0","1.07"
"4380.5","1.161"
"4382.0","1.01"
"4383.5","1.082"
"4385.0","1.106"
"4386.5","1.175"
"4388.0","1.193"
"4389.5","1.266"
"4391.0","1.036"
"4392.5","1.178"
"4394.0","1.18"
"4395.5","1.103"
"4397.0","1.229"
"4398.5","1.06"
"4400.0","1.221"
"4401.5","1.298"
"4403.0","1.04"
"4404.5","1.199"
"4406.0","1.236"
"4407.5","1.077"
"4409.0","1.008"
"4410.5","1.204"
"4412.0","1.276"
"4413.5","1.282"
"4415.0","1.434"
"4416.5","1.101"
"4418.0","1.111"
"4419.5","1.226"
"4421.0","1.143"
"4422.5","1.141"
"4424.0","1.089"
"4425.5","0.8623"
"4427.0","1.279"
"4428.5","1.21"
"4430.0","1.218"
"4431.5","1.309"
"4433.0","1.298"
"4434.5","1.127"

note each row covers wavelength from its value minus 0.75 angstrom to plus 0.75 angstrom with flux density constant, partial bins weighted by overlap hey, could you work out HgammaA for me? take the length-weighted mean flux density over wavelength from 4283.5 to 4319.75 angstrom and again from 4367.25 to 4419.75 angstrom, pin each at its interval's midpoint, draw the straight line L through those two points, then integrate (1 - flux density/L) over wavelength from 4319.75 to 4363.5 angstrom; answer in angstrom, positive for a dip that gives 1.9 angstrom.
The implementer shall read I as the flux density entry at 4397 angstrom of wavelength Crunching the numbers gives 1.229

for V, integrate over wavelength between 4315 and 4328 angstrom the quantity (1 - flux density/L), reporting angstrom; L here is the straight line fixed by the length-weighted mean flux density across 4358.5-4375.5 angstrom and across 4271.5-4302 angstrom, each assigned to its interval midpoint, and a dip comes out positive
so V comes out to 0.9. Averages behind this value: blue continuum 1.12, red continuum 1.21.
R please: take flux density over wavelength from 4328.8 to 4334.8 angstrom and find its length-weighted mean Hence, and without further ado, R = 1.01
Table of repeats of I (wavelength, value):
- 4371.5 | 1.078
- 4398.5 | 1.06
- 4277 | 1.247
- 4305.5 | 1.103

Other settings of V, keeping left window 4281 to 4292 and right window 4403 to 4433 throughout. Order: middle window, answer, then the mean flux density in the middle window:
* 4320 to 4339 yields 1.54 angstrom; 1.04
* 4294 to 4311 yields 1.28 angstrom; 1.03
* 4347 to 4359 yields 1.26 angstrom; 1.02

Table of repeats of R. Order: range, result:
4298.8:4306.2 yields 1.04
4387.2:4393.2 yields 1.17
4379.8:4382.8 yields 1.08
